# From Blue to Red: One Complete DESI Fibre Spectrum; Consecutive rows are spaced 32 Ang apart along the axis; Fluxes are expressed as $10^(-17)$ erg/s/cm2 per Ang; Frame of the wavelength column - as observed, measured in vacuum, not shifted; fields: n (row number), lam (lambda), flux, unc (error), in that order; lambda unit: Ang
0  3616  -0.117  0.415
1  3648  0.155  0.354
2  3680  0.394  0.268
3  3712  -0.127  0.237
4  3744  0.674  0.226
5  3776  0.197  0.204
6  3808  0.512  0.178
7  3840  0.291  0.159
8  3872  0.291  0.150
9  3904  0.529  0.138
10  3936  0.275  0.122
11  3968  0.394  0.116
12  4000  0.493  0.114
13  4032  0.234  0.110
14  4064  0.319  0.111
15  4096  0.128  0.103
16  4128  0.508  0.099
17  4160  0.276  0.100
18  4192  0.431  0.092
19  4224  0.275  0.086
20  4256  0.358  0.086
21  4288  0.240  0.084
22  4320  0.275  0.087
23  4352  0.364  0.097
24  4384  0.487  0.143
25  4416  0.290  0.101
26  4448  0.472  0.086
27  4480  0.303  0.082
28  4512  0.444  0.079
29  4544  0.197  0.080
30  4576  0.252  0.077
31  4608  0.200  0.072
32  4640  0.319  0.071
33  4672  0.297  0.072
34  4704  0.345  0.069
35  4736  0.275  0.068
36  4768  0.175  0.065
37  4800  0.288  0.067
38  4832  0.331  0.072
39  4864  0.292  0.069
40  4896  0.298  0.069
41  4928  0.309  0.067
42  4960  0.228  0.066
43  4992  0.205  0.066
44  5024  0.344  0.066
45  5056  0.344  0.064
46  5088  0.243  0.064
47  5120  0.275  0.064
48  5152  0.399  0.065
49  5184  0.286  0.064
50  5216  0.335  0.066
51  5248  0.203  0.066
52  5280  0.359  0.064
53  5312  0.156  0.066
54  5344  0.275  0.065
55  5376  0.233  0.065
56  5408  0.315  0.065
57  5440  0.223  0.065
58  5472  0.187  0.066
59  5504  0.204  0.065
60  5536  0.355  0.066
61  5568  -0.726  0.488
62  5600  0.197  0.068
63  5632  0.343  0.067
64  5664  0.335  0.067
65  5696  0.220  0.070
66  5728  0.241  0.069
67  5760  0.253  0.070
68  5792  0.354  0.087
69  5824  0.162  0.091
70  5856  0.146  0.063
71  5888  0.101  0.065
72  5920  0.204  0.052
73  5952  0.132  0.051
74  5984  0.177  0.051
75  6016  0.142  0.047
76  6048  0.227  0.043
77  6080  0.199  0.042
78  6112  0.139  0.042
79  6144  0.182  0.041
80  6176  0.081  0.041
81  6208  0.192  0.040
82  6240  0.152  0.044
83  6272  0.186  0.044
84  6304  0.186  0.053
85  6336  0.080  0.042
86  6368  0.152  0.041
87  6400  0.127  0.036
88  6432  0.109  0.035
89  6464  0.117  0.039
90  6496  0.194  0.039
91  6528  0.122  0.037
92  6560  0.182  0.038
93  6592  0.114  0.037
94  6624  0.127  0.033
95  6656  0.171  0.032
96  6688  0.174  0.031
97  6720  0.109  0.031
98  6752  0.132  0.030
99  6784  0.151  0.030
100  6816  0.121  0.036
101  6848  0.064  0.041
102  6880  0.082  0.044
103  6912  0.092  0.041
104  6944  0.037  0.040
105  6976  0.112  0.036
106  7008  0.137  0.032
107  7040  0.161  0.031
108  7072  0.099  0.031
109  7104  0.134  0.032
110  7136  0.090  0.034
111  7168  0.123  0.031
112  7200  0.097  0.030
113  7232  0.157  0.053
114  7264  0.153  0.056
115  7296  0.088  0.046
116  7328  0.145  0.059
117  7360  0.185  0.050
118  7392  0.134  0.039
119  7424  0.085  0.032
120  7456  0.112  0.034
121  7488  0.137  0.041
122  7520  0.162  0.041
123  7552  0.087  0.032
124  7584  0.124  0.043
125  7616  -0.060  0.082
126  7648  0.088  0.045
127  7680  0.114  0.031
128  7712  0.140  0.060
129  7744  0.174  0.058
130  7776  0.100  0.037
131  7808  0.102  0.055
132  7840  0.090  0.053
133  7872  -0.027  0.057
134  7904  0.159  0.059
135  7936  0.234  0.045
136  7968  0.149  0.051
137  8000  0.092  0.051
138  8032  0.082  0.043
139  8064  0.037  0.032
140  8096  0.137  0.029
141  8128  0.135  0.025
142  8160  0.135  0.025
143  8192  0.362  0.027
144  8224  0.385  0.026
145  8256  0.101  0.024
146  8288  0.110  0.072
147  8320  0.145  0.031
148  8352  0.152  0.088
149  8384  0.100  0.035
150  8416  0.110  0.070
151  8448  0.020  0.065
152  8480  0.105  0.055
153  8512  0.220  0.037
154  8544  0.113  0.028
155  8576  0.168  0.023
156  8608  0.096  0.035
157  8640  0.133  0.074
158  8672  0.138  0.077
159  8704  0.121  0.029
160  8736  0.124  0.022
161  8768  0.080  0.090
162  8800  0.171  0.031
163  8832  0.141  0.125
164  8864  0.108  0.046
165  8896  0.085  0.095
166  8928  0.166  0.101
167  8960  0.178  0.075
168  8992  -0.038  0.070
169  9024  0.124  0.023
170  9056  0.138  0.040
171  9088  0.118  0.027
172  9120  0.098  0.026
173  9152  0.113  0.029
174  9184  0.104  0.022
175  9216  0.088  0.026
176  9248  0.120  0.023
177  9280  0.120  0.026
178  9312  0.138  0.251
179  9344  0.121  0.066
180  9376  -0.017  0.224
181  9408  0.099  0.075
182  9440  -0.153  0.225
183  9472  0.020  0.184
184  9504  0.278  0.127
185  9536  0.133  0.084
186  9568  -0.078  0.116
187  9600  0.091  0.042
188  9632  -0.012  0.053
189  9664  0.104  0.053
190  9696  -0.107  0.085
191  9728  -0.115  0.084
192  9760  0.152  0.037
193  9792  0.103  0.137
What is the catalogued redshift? 1.201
